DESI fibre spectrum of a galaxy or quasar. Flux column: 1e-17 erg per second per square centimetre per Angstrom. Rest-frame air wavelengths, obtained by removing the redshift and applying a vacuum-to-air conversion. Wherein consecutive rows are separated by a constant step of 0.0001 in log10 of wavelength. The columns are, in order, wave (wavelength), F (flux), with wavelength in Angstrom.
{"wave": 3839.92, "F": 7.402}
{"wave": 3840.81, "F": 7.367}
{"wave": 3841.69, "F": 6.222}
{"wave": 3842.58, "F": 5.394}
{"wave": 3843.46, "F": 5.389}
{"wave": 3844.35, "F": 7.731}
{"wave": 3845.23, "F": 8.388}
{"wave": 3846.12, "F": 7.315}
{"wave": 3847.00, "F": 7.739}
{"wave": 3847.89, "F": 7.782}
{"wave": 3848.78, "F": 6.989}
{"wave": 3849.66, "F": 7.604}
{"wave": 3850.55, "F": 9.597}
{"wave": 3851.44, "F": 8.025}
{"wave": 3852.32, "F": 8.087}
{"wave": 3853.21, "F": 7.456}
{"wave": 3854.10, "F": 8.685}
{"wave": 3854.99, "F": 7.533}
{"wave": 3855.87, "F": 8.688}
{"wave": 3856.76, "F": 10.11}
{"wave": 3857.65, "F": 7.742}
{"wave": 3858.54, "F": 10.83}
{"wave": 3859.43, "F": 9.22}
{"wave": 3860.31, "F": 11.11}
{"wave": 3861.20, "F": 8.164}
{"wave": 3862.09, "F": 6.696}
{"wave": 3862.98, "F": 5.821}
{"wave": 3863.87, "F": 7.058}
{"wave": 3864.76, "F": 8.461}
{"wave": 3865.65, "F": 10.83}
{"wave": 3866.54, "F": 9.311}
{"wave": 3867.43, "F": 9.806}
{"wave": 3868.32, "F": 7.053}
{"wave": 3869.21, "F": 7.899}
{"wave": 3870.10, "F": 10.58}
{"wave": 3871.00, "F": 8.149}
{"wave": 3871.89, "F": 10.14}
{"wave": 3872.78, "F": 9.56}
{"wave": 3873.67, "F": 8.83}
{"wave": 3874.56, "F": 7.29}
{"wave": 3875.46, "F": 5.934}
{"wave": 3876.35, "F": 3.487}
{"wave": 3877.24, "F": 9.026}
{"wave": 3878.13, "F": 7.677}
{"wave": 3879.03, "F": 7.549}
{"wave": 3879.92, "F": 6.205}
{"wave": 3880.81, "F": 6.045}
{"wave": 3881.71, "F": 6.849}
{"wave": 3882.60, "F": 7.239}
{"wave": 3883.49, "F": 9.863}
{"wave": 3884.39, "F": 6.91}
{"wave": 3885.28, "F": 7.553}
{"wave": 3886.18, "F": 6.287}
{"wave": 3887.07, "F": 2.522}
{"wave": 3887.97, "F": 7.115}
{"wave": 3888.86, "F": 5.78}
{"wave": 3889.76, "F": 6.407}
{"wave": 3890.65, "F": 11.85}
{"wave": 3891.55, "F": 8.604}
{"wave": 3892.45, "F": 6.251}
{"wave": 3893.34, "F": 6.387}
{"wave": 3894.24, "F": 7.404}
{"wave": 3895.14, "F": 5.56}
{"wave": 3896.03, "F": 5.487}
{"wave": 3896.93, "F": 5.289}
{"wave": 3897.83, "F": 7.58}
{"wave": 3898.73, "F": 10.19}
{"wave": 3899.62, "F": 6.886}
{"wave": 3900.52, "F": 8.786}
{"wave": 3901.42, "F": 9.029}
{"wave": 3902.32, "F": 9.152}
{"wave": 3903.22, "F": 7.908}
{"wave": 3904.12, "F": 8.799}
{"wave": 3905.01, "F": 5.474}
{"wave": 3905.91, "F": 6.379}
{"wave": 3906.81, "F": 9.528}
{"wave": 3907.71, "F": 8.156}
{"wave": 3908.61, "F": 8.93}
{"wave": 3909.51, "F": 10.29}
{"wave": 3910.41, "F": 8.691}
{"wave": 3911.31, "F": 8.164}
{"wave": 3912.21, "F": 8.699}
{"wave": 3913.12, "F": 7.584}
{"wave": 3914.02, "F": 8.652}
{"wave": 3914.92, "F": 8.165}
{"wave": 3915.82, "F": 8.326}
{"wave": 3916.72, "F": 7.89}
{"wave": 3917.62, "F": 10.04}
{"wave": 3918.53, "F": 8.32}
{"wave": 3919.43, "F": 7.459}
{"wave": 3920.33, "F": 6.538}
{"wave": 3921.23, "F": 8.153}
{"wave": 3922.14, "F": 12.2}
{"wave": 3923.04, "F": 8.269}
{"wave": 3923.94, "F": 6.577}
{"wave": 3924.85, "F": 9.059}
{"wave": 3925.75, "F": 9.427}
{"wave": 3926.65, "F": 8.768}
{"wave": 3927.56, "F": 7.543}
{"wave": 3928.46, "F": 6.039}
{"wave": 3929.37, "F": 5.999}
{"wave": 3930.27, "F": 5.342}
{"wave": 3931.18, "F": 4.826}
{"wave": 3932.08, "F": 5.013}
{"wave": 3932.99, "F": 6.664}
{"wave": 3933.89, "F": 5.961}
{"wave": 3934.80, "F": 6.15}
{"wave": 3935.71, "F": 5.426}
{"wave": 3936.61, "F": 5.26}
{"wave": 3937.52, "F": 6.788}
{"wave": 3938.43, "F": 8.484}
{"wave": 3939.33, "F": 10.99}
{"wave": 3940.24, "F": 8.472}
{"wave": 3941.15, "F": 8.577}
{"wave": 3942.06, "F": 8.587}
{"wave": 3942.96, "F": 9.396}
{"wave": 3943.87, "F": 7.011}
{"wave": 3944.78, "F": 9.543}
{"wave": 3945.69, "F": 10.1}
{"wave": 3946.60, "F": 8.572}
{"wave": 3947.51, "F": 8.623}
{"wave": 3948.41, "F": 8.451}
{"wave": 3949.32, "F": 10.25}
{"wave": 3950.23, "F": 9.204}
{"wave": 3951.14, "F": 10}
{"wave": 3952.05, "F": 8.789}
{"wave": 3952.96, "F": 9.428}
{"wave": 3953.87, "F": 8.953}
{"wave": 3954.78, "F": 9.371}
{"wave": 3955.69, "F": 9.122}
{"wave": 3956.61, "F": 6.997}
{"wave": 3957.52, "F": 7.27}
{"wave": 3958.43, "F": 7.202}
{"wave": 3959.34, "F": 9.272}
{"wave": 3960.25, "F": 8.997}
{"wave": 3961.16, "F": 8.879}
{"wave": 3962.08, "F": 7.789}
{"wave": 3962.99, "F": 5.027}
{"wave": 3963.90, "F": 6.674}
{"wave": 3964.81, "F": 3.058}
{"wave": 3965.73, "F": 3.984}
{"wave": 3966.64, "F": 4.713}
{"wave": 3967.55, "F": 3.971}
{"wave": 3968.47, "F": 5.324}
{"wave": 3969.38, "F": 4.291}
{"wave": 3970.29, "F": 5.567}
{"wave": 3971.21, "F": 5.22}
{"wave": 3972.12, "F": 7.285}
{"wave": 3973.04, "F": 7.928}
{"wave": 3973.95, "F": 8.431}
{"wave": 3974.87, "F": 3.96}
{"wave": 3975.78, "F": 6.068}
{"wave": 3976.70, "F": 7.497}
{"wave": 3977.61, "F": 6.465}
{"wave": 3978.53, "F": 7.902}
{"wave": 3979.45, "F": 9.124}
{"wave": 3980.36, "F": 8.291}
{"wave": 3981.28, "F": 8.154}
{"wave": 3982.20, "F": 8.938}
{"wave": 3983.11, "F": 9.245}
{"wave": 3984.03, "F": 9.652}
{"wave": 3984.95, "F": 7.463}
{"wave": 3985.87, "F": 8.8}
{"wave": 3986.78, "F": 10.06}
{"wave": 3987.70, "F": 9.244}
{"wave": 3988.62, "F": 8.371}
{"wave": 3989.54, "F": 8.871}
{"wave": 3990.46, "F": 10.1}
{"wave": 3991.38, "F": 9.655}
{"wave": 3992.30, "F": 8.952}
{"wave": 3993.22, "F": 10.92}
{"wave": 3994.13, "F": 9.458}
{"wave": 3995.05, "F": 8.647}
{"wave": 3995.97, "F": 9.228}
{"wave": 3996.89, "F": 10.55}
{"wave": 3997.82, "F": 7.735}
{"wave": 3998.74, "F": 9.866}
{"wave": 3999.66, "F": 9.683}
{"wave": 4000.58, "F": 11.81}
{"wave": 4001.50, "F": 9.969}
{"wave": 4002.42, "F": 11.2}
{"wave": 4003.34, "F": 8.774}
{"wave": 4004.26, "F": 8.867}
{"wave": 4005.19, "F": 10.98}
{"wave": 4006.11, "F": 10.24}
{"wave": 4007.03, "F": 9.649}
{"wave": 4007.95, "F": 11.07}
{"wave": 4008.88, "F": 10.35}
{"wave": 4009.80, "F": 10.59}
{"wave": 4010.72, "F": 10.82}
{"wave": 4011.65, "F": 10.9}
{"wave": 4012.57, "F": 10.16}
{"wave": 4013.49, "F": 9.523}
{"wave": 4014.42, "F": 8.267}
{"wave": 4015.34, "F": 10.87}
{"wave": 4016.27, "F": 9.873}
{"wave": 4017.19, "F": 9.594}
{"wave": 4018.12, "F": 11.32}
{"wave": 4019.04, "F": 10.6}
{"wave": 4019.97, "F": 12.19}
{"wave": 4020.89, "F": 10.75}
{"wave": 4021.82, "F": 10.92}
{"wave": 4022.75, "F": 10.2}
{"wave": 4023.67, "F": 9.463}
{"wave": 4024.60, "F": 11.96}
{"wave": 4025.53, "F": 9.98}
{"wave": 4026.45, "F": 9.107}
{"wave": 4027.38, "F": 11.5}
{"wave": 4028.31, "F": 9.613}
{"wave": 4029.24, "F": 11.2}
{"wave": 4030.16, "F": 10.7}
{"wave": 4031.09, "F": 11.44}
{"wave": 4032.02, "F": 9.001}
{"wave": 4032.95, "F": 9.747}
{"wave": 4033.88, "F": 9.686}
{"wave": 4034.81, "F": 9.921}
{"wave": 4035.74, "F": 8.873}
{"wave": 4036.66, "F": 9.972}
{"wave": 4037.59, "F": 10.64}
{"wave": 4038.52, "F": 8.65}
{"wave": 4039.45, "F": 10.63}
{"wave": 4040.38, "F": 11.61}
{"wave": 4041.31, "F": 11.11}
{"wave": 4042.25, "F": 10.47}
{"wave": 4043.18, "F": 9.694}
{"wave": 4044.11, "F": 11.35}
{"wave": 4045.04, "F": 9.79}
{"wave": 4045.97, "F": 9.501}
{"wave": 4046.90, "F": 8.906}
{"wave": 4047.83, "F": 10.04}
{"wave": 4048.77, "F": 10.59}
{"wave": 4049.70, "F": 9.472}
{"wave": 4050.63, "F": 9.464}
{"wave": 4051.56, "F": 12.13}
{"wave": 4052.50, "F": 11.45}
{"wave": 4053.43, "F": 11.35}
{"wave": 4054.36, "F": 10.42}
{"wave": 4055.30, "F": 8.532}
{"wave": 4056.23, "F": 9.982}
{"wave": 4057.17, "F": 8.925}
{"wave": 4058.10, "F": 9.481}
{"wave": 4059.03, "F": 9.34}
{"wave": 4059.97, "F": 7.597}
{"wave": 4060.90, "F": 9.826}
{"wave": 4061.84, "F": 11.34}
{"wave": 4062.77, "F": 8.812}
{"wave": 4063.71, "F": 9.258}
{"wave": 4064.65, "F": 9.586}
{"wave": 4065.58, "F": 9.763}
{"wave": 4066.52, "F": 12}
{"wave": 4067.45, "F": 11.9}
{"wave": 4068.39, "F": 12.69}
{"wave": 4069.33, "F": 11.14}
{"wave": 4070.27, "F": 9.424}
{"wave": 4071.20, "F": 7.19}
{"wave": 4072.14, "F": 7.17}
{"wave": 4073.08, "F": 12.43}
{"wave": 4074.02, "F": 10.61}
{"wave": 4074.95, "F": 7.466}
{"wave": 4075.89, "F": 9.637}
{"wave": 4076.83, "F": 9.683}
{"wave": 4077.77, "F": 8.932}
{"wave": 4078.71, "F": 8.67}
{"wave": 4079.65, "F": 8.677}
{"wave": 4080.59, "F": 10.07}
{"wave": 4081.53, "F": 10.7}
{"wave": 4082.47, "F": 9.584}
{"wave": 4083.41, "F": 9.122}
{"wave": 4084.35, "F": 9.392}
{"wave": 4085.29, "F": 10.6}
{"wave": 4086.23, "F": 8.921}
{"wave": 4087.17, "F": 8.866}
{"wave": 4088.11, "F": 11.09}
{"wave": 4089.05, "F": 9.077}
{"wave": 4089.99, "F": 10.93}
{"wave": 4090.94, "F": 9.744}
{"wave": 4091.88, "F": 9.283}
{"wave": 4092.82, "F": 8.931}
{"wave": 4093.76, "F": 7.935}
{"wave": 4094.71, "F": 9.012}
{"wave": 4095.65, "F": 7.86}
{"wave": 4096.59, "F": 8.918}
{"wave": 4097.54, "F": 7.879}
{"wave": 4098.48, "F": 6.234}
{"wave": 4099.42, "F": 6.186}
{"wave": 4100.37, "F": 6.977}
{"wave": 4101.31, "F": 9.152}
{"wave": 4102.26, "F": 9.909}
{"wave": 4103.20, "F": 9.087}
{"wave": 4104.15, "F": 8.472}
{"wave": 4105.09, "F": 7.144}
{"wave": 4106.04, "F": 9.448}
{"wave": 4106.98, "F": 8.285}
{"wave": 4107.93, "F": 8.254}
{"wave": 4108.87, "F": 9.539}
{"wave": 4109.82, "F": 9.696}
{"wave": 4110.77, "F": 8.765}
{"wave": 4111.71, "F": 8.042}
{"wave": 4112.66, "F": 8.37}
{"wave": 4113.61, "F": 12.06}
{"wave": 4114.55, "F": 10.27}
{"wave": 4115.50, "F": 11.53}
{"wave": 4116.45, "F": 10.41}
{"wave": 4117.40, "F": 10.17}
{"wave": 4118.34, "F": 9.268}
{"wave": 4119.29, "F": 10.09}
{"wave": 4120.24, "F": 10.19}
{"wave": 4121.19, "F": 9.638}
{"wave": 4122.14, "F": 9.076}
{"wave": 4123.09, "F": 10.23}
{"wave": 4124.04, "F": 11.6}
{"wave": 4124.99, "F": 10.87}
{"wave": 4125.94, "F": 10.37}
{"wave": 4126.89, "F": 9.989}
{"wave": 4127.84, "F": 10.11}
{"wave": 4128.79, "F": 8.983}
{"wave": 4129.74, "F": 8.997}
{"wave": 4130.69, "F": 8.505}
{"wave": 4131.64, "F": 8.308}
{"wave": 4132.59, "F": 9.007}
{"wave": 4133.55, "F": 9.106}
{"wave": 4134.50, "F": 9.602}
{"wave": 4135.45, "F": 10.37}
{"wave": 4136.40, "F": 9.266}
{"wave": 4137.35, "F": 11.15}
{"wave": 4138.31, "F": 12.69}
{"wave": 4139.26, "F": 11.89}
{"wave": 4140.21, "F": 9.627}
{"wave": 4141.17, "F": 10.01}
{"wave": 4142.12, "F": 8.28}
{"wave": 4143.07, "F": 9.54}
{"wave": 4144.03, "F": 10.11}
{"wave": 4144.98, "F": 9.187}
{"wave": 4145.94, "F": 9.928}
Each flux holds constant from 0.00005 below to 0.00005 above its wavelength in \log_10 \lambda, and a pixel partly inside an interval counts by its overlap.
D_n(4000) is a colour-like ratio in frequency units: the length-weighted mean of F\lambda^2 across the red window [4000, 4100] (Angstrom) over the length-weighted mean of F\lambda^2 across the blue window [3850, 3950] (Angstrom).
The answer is 1.3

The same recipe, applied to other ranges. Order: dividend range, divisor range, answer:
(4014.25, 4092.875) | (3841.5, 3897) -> 1.43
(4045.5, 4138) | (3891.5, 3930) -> 1.31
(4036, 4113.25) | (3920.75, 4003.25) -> 1.25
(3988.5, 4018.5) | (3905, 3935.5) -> 1.33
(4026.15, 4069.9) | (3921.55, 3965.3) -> 1.36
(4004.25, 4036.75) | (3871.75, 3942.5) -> 1.44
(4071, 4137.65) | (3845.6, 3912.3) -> 1.32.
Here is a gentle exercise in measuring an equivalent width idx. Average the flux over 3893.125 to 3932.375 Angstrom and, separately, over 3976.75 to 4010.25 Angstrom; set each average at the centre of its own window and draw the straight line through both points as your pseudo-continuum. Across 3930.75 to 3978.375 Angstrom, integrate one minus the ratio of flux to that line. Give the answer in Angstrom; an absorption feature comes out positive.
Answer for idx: 7.2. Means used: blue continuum 7.81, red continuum 9.39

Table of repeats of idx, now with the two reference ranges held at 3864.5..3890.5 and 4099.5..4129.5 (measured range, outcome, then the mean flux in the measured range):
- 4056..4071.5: -1.4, 9.93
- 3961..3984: 5.0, 6.58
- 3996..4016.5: -3.3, 10.1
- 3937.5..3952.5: -1.5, 9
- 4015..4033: -3.5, 10.5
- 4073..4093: -0.8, 9.61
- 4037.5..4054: -2.6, 10.4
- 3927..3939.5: 2.6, 6.38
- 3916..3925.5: -0.6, 8.47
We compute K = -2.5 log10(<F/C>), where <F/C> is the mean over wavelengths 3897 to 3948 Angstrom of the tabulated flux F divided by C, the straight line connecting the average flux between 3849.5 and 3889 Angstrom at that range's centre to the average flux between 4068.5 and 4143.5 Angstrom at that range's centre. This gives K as 0.04 mag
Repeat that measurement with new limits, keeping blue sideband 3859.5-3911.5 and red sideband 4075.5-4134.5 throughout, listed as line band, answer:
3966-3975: 0.42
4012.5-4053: -0.17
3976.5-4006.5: -0.09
